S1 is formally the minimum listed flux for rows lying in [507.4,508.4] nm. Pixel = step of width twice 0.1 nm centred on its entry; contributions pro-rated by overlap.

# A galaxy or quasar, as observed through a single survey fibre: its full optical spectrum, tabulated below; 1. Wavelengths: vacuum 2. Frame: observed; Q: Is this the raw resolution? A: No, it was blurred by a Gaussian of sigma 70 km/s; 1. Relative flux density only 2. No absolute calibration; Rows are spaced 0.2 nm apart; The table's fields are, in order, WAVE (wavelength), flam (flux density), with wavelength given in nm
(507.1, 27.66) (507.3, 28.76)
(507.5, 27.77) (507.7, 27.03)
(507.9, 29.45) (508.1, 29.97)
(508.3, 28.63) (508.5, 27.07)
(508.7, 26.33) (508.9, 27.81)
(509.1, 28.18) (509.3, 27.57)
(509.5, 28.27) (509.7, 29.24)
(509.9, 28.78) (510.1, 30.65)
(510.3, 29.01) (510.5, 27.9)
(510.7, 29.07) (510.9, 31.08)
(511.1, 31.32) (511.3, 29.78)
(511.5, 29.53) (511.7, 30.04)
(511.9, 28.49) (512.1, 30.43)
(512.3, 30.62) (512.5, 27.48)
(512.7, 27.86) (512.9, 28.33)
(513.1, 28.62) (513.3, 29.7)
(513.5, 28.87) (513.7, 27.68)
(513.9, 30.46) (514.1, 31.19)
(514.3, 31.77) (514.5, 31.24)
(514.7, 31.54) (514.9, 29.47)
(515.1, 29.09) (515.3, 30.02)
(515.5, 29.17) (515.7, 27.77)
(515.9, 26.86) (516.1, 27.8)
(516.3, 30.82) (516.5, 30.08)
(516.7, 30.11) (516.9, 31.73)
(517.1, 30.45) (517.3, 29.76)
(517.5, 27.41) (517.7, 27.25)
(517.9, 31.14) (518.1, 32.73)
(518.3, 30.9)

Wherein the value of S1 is 27.03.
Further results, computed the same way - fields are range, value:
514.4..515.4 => 29.09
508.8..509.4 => 27.57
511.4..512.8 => 27.48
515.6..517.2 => 26.86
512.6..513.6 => 27.86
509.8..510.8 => 27.9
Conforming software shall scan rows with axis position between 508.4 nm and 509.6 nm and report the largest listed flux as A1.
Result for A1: 28.27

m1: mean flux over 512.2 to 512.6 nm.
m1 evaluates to 29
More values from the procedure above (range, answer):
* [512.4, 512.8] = 27.7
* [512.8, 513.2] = 28.5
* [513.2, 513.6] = 29.3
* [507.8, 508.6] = 28.8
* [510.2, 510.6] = 28.5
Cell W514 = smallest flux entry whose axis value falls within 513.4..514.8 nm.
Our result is 27.68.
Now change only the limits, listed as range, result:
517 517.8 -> 27.25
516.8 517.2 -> 30.45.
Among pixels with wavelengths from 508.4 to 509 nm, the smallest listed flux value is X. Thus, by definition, 26.33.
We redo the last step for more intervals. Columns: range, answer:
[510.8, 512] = 28.49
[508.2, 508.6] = 27.07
